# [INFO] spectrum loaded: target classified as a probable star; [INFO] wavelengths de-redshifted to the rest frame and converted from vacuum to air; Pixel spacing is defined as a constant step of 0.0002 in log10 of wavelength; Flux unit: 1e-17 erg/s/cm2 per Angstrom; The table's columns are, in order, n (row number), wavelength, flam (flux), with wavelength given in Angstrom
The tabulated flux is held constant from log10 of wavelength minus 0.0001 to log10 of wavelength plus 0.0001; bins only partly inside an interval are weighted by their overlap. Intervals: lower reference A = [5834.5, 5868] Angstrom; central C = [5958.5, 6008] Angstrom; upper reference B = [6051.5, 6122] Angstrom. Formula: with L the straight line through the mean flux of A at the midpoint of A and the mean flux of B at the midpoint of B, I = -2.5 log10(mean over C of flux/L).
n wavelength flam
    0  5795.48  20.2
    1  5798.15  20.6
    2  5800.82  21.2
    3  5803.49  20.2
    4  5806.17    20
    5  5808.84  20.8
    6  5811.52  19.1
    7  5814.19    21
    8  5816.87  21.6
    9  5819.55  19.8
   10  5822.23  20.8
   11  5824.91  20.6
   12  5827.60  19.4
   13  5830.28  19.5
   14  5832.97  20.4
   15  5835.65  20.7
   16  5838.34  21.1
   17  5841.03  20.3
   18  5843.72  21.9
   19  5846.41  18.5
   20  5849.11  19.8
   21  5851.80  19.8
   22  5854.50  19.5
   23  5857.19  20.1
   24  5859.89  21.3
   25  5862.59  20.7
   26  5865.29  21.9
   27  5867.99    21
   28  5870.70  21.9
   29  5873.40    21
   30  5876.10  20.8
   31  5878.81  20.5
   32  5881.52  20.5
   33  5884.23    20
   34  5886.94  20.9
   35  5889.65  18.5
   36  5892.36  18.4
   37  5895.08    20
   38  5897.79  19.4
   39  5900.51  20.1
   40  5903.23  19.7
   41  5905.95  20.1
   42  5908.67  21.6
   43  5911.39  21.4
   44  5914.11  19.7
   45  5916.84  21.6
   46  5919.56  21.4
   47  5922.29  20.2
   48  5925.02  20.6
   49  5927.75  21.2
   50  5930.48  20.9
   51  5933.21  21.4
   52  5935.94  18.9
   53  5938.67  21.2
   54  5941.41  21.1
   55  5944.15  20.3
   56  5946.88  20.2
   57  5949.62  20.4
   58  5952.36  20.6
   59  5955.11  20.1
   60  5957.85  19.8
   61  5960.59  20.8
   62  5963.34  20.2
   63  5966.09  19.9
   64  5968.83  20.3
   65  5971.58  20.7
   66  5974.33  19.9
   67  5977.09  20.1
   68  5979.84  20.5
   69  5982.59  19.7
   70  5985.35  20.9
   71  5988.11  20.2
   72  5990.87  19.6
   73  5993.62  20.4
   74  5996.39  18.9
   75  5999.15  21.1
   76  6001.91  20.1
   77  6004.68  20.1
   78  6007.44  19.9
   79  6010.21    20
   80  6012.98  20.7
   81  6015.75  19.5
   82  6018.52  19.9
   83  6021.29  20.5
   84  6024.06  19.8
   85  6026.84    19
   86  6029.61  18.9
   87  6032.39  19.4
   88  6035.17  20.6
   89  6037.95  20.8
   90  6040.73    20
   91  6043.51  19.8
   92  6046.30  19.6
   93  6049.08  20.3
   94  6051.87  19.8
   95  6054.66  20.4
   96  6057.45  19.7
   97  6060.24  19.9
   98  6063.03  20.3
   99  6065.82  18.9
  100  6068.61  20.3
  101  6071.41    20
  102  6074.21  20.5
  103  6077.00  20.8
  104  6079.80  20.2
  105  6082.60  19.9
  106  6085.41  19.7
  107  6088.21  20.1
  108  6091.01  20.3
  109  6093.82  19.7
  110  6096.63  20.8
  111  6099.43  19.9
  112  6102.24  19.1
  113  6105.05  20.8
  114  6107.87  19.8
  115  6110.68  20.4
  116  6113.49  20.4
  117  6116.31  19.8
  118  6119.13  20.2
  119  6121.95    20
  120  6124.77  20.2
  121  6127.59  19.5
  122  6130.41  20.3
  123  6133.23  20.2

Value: 0.00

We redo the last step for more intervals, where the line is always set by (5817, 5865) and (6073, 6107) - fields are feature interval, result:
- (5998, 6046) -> 0.01 mag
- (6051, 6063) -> 0.01 mag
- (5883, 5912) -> 0.02 mag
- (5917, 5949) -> -0.02 mag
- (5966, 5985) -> 0.00 mag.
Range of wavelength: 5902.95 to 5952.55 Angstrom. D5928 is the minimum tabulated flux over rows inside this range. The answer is 18.9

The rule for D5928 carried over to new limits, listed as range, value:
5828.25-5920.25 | 18.4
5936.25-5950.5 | 20.2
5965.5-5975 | 19.9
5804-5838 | 19.1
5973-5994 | 19.6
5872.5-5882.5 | 20.5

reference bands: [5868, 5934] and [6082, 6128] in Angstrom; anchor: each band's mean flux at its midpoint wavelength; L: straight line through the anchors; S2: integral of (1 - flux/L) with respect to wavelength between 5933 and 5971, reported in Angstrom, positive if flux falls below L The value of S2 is 0.1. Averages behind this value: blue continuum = 20.5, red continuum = 20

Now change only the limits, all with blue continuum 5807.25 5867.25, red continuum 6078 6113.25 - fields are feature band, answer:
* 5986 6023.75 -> 0.2 Angstrom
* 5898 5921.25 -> -0.4 Angstrom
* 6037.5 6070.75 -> 0.3 Angstrom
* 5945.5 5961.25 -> 0.0 Angstrom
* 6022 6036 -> 0.4 Angstrom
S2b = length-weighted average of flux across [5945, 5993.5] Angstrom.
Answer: 20.2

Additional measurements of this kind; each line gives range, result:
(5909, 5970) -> 20.6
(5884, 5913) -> 20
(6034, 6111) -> 20.1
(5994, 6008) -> 20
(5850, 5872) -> 20.8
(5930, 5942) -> 20.7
